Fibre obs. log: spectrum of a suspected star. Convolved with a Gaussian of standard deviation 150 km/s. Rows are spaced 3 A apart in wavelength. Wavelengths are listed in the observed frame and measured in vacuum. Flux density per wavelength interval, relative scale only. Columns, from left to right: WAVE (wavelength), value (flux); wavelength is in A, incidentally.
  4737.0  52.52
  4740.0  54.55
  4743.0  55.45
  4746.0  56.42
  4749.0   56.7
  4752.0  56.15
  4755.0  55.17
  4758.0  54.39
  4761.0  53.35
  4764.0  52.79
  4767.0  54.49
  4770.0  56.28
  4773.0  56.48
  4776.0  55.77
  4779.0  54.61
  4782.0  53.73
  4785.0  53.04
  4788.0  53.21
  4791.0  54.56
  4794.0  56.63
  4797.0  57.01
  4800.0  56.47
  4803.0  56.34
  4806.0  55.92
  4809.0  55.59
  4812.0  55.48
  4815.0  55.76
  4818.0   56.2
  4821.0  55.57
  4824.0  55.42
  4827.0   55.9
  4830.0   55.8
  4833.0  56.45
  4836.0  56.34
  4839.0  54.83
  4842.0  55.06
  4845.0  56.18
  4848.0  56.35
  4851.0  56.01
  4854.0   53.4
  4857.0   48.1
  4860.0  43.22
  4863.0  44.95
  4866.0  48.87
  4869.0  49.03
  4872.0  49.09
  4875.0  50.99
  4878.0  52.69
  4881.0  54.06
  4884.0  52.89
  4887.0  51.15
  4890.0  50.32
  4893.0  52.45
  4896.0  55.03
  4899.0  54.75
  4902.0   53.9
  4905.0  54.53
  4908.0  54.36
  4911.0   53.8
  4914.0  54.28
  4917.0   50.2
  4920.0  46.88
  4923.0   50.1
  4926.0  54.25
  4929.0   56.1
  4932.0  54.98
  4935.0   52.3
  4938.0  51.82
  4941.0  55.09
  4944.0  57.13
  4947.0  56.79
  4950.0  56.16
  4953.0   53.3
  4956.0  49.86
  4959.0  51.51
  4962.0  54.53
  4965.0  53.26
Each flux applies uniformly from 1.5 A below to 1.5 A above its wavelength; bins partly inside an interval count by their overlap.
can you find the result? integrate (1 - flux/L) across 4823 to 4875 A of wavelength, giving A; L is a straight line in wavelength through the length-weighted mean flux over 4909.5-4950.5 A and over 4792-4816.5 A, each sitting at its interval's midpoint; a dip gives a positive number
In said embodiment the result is 2.5 A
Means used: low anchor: 56.1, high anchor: 53.5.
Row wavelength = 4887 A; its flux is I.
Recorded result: 51.15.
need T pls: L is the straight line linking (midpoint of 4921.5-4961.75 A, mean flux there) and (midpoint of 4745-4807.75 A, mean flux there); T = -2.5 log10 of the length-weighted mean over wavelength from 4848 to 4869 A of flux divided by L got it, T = 0.10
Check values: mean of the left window 55.2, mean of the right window 53.8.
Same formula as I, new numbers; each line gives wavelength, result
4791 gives 54.56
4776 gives 55.77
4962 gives 54.53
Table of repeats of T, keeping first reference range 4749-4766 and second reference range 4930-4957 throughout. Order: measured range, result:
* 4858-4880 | 0.12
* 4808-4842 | -0.02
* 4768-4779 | -0.03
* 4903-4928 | 0.04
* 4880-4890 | 0.04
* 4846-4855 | -0.02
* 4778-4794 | 0.01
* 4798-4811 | -0.03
